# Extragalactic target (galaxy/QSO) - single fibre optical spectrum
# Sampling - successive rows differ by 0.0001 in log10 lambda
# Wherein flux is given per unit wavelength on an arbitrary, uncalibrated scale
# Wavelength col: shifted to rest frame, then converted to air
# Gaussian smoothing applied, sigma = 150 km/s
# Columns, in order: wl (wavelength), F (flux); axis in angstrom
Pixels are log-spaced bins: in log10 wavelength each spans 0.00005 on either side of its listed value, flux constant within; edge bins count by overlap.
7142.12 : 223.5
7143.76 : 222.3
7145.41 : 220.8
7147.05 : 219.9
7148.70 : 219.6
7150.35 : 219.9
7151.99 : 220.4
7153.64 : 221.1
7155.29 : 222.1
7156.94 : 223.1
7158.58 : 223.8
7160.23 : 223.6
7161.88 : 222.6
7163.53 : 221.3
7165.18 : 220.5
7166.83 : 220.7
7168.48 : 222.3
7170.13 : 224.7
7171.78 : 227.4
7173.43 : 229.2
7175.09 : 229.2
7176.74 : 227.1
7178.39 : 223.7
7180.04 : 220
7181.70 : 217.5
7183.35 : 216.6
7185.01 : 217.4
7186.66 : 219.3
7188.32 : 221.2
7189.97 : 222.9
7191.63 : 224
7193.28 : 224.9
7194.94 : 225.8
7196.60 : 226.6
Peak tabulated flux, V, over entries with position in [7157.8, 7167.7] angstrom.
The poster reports 223.8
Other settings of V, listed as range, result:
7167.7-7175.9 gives 229.2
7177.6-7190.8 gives 223.7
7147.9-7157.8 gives 223.1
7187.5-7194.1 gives 224.9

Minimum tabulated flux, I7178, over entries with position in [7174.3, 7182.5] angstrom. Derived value 217.5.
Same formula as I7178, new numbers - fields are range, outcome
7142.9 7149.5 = 219.6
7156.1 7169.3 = 220.5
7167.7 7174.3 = 222.3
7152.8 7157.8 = 221.1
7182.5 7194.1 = 216.6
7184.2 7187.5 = 217.4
